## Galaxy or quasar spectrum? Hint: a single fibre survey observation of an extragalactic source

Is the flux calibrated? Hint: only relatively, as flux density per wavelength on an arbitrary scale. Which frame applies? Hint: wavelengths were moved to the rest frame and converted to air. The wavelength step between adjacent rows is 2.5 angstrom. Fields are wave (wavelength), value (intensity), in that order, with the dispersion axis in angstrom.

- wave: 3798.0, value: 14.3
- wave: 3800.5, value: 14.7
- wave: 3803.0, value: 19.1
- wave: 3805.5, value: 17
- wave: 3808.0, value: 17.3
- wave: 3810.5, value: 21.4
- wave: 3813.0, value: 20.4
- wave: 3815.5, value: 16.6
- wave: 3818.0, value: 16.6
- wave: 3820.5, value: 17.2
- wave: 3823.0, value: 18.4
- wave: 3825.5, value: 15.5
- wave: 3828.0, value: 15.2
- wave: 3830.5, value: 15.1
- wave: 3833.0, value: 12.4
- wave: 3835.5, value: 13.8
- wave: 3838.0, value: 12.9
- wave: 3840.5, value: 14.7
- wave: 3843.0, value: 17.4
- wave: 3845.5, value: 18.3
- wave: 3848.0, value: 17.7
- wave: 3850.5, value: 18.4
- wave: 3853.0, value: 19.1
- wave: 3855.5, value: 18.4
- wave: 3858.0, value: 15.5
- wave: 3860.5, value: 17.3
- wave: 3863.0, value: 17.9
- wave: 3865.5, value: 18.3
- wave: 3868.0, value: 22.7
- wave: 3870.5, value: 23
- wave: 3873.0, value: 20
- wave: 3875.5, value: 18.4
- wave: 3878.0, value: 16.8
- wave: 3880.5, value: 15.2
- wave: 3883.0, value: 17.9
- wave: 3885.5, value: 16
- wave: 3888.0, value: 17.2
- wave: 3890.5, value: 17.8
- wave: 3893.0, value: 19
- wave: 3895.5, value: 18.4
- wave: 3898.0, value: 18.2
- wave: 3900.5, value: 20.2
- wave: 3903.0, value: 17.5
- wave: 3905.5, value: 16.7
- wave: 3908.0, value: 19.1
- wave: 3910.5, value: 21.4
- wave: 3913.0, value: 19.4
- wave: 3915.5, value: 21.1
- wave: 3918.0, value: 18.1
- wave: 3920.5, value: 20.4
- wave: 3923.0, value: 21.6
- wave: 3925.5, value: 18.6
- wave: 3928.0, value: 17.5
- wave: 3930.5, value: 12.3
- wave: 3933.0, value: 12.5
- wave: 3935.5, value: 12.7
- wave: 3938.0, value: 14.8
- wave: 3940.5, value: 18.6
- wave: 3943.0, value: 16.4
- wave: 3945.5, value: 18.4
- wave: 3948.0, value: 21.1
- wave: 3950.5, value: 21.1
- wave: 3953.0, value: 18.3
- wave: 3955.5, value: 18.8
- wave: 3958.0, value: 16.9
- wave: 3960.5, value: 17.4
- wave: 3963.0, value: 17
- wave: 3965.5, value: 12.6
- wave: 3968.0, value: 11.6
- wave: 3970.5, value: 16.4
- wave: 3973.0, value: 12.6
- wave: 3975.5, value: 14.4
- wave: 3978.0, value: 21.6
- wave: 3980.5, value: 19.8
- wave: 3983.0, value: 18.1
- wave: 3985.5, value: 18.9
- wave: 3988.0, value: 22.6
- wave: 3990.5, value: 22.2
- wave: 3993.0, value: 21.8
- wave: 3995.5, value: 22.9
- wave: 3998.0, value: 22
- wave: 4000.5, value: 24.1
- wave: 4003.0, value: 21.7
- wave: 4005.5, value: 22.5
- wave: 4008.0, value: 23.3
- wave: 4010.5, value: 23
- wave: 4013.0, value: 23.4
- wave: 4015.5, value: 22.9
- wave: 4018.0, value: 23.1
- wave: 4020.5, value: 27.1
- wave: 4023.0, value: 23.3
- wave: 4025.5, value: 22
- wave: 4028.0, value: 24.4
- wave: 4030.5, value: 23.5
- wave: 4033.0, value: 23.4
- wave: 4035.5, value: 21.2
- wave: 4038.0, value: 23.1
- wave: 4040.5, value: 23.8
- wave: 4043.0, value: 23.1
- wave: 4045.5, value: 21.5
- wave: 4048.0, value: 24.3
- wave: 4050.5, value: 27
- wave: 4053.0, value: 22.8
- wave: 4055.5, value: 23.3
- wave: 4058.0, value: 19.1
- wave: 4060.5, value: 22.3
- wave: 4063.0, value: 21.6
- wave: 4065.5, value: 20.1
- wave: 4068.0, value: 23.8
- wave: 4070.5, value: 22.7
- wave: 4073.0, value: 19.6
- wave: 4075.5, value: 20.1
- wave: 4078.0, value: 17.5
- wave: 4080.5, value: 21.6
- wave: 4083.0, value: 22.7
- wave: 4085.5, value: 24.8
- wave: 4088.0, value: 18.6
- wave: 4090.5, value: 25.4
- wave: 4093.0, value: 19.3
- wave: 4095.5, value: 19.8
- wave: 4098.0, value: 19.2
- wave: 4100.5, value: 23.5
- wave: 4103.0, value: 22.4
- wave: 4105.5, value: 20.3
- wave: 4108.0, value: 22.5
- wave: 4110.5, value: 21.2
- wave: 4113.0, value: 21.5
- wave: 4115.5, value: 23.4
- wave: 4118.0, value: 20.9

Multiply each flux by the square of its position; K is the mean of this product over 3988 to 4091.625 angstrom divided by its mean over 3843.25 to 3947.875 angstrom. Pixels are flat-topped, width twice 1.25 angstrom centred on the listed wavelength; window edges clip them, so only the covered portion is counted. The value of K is 1.35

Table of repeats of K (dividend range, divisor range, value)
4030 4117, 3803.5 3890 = 1.42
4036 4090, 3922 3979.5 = 1.40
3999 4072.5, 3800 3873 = 1.46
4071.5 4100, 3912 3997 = 1.24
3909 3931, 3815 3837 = 1.29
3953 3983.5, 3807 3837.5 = 1.07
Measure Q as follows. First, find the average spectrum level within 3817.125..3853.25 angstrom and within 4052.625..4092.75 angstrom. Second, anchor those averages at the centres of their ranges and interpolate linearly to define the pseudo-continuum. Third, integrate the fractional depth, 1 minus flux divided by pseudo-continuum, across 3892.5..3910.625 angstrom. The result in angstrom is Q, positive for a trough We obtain -1.06 angstrom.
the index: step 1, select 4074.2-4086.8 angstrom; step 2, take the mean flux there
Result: 21.3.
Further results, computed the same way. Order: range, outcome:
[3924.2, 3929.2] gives 18.1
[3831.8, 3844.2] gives 14.2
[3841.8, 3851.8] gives 18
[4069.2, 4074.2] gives 21.2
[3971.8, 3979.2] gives 16.2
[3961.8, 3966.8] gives 14.7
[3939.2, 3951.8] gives 19.1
